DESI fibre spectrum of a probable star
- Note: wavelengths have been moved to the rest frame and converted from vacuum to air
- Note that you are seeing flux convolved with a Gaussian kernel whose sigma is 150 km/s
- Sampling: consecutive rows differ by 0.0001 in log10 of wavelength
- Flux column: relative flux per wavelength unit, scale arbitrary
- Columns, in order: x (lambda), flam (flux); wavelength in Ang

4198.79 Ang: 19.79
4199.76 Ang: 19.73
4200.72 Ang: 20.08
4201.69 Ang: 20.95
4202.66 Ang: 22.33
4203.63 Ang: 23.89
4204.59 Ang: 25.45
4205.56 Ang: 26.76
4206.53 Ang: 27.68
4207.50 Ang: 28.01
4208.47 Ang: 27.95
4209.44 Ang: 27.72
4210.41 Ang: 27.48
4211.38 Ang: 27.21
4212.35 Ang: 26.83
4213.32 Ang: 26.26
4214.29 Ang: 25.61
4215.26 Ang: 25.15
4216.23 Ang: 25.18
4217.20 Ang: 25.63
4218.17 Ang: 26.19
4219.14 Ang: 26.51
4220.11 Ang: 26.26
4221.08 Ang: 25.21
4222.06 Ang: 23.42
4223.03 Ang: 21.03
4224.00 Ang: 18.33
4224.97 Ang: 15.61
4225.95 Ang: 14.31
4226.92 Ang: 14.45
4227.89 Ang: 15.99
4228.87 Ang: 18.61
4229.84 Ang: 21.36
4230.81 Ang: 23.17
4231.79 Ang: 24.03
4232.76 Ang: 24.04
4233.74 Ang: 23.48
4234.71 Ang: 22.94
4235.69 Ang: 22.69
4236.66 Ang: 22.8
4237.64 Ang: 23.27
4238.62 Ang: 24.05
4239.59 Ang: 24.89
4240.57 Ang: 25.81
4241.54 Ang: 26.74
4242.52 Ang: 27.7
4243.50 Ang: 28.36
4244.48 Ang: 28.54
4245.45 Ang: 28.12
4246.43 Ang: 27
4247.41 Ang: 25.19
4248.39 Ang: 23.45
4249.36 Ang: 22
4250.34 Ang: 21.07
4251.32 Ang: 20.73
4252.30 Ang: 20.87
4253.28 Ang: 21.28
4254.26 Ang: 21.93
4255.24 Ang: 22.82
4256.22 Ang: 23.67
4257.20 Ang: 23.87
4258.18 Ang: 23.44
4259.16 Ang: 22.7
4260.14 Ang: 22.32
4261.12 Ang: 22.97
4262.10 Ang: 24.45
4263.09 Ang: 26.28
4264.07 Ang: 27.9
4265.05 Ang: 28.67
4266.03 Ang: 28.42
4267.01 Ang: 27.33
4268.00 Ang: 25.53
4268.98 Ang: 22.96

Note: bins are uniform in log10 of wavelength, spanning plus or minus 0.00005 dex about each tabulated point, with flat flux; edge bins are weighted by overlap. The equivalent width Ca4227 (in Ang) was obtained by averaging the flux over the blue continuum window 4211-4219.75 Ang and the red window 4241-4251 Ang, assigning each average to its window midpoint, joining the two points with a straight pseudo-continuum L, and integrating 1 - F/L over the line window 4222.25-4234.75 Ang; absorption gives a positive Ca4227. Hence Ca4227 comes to 3.0 Ang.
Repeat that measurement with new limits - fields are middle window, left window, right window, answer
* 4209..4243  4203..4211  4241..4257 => 3.0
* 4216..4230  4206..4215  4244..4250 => 2.9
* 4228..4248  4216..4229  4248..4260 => -2.5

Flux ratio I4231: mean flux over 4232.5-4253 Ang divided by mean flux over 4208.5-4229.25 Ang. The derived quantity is 1.06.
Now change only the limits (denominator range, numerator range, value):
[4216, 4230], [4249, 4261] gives 1.05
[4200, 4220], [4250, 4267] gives 0.93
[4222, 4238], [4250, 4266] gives 1.15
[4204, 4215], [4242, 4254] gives 0.91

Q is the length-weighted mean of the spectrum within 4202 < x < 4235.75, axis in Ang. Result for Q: 23.6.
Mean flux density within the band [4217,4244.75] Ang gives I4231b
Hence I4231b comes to 22.9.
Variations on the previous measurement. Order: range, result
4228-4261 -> 23.6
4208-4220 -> 26.5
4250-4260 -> 22.3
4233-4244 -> 24.8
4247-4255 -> 22.1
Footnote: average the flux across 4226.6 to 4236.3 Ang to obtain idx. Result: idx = 21.2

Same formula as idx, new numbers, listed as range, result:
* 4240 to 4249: 26.7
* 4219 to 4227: 20.6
